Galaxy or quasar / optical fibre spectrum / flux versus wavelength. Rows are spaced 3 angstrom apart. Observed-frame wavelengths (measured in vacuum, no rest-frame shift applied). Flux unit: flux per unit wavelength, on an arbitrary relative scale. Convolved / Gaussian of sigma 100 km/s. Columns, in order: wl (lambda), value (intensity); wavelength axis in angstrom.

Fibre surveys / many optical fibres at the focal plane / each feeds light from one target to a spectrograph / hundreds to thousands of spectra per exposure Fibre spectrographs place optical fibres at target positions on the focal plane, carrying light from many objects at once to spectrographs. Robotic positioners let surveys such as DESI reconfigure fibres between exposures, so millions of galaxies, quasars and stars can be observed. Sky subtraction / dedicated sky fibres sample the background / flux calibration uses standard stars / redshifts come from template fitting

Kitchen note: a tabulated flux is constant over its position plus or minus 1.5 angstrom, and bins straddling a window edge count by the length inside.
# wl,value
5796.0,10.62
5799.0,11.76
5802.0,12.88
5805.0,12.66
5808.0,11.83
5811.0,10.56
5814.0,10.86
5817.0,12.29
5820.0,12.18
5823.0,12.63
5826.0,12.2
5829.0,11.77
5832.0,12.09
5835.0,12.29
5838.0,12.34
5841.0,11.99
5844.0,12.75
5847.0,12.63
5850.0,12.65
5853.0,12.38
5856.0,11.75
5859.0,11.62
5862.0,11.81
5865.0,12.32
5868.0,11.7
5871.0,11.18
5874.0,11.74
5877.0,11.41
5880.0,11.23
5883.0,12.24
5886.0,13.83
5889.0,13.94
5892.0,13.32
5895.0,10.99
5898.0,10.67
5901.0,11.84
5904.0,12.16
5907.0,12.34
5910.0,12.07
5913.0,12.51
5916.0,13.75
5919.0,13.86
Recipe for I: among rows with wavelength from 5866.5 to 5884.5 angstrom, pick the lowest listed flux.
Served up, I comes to 11.18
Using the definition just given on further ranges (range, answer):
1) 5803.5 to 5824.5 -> 10.56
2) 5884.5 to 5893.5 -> 13.32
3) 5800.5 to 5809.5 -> 11.83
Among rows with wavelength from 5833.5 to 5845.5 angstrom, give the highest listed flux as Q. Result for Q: 12.75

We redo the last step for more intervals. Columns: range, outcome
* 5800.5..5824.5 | 12.88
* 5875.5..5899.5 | 13.94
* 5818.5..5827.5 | 12.63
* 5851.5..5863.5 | 12.38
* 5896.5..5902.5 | 11.84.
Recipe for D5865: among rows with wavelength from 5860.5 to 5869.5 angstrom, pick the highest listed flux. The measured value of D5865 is 12.32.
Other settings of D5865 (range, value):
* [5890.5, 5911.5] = 13.32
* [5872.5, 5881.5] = 11.74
